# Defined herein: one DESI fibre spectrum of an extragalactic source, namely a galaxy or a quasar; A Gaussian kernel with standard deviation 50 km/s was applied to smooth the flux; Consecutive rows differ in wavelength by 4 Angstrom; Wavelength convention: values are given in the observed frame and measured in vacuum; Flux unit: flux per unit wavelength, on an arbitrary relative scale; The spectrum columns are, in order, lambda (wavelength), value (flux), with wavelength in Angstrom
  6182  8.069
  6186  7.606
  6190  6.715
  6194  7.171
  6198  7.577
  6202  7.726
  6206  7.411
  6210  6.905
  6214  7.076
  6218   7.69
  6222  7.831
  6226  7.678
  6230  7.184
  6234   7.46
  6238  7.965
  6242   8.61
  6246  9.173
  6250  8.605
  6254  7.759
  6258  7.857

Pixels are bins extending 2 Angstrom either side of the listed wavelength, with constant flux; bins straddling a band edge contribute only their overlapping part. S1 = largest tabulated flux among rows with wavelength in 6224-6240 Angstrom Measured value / 7.965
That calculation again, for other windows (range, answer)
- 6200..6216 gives 7.726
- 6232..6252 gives 9.173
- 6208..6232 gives 7.831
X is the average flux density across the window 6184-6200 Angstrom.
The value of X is 7.27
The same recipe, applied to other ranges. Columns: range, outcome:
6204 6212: 7.16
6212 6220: 7.38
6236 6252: 8.59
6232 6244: 8.01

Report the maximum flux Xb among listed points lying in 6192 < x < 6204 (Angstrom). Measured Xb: 7.726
